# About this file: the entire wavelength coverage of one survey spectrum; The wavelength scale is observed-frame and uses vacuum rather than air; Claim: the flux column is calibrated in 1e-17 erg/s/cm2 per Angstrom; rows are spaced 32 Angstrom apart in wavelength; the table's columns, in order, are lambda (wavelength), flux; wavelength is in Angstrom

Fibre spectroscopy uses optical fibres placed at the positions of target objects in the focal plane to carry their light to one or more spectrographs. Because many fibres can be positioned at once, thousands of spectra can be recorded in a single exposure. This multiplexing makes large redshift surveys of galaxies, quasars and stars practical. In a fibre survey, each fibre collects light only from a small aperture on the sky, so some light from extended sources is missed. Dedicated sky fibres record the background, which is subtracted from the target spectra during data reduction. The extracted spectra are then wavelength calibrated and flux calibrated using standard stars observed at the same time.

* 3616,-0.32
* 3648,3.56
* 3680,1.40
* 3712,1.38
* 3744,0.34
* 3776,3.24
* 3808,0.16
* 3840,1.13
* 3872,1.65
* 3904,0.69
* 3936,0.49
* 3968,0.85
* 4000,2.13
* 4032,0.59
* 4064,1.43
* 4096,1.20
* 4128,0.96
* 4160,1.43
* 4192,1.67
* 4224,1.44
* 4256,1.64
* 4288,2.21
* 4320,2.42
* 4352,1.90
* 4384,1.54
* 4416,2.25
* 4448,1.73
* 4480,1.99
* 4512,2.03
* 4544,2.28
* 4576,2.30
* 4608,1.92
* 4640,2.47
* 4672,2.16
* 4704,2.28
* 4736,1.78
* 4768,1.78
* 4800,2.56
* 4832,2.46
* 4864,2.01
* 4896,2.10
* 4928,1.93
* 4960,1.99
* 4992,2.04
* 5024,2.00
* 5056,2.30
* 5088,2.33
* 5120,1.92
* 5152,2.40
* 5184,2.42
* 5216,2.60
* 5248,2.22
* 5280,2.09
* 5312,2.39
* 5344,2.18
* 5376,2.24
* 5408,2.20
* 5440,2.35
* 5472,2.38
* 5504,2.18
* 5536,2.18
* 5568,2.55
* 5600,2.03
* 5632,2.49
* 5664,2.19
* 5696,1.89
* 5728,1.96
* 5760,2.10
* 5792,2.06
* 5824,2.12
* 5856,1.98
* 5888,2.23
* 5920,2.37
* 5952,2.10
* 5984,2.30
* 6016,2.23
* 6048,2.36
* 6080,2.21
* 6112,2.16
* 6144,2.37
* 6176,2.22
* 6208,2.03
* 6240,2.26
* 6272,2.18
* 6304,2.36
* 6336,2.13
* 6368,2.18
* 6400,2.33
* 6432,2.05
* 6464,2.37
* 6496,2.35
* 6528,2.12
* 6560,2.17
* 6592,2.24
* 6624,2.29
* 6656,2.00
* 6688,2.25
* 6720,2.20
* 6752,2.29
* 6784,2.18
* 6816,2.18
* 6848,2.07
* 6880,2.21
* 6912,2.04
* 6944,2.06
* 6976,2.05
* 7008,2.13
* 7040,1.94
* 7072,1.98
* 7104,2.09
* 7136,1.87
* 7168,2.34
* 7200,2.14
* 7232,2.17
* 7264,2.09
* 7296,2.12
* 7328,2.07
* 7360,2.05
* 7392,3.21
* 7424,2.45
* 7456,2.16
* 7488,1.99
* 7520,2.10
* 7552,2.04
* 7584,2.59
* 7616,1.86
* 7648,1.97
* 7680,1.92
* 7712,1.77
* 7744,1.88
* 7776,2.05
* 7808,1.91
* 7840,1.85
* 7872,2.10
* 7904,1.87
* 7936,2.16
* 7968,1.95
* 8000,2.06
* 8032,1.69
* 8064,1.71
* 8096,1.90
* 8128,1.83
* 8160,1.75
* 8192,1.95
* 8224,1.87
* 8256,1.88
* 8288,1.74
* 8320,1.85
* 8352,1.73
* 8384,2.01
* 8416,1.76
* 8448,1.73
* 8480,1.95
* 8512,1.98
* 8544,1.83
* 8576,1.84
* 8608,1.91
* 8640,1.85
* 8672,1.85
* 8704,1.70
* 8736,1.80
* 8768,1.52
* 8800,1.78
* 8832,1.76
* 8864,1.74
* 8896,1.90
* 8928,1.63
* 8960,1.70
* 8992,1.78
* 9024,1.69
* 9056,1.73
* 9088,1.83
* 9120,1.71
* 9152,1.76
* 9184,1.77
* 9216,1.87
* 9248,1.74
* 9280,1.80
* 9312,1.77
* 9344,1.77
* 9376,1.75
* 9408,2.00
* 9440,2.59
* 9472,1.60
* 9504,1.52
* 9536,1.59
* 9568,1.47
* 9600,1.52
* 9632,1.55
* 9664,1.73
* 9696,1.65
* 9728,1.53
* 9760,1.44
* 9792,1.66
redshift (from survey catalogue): 0.128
